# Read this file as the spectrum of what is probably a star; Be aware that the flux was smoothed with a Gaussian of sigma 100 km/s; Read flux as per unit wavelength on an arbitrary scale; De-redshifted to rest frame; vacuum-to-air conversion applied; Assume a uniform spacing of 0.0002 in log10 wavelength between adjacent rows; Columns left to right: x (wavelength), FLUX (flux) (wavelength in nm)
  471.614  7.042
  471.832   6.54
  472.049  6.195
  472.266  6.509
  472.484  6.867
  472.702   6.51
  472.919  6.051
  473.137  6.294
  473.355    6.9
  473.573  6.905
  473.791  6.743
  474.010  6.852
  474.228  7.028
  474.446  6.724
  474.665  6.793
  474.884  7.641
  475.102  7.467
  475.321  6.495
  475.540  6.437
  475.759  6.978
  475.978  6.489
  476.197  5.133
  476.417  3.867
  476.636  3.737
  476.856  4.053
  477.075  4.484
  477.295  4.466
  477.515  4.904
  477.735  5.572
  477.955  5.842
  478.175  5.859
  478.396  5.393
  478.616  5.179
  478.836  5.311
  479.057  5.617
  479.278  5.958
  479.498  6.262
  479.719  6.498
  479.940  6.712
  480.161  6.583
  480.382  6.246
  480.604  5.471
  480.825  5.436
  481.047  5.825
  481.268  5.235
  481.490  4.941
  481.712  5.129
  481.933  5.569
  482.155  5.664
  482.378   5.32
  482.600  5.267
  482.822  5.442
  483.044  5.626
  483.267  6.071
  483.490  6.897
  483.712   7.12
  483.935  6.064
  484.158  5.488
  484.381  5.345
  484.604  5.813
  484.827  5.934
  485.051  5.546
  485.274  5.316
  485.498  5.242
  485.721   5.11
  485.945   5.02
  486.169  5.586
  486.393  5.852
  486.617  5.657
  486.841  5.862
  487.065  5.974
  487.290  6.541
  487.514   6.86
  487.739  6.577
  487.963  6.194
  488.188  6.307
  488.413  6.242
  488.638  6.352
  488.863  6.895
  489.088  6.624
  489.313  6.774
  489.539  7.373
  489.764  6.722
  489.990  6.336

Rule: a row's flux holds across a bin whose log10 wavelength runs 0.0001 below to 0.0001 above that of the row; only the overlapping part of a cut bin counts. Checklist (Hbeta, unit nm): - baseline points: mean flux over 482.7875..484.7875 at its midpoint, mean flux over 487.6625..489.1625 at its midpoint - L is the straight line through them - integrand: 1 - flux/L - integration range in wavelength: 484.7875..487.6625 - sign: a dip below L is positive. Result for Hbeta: 0.23 nm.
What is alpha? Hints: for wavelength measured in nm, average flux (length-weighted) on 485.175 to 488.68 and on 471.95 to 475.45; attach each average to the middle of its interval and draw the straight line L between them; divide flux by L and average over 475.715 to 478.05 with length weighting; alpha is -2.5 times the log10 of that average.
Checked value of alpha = 0.30 mag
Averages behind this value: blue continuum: 6.75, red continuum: 5.91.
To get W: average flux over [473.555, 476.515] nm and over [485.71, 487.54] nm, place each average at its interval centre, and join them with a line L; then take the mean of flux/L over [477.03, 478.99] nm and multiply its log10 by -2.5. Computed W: 0.21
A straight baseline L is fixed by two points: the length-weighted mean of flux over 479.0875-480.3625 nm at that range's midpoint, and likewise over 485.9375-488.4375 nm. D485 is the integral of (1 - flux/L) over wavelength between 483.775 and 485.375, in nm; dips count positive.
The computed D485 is 0.13 nm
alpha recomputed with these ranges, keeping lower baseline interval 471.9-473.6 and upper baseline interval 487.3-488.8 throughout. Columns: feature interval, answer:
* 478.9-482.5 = 0.126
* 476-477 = 0.421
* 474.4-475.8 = -0.071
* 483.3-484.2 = 0.005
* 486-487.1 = 0.128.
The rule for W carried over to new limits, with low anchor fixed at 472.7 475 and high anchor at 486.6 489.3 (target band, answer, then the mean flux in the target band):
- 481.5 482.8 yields 0.217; 5.36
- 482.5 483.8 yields 0.079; 6.06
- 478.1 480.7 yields 0.121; 5.93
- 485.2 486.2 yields 0.228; 5.22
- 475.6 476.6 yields 0.214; 5.52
